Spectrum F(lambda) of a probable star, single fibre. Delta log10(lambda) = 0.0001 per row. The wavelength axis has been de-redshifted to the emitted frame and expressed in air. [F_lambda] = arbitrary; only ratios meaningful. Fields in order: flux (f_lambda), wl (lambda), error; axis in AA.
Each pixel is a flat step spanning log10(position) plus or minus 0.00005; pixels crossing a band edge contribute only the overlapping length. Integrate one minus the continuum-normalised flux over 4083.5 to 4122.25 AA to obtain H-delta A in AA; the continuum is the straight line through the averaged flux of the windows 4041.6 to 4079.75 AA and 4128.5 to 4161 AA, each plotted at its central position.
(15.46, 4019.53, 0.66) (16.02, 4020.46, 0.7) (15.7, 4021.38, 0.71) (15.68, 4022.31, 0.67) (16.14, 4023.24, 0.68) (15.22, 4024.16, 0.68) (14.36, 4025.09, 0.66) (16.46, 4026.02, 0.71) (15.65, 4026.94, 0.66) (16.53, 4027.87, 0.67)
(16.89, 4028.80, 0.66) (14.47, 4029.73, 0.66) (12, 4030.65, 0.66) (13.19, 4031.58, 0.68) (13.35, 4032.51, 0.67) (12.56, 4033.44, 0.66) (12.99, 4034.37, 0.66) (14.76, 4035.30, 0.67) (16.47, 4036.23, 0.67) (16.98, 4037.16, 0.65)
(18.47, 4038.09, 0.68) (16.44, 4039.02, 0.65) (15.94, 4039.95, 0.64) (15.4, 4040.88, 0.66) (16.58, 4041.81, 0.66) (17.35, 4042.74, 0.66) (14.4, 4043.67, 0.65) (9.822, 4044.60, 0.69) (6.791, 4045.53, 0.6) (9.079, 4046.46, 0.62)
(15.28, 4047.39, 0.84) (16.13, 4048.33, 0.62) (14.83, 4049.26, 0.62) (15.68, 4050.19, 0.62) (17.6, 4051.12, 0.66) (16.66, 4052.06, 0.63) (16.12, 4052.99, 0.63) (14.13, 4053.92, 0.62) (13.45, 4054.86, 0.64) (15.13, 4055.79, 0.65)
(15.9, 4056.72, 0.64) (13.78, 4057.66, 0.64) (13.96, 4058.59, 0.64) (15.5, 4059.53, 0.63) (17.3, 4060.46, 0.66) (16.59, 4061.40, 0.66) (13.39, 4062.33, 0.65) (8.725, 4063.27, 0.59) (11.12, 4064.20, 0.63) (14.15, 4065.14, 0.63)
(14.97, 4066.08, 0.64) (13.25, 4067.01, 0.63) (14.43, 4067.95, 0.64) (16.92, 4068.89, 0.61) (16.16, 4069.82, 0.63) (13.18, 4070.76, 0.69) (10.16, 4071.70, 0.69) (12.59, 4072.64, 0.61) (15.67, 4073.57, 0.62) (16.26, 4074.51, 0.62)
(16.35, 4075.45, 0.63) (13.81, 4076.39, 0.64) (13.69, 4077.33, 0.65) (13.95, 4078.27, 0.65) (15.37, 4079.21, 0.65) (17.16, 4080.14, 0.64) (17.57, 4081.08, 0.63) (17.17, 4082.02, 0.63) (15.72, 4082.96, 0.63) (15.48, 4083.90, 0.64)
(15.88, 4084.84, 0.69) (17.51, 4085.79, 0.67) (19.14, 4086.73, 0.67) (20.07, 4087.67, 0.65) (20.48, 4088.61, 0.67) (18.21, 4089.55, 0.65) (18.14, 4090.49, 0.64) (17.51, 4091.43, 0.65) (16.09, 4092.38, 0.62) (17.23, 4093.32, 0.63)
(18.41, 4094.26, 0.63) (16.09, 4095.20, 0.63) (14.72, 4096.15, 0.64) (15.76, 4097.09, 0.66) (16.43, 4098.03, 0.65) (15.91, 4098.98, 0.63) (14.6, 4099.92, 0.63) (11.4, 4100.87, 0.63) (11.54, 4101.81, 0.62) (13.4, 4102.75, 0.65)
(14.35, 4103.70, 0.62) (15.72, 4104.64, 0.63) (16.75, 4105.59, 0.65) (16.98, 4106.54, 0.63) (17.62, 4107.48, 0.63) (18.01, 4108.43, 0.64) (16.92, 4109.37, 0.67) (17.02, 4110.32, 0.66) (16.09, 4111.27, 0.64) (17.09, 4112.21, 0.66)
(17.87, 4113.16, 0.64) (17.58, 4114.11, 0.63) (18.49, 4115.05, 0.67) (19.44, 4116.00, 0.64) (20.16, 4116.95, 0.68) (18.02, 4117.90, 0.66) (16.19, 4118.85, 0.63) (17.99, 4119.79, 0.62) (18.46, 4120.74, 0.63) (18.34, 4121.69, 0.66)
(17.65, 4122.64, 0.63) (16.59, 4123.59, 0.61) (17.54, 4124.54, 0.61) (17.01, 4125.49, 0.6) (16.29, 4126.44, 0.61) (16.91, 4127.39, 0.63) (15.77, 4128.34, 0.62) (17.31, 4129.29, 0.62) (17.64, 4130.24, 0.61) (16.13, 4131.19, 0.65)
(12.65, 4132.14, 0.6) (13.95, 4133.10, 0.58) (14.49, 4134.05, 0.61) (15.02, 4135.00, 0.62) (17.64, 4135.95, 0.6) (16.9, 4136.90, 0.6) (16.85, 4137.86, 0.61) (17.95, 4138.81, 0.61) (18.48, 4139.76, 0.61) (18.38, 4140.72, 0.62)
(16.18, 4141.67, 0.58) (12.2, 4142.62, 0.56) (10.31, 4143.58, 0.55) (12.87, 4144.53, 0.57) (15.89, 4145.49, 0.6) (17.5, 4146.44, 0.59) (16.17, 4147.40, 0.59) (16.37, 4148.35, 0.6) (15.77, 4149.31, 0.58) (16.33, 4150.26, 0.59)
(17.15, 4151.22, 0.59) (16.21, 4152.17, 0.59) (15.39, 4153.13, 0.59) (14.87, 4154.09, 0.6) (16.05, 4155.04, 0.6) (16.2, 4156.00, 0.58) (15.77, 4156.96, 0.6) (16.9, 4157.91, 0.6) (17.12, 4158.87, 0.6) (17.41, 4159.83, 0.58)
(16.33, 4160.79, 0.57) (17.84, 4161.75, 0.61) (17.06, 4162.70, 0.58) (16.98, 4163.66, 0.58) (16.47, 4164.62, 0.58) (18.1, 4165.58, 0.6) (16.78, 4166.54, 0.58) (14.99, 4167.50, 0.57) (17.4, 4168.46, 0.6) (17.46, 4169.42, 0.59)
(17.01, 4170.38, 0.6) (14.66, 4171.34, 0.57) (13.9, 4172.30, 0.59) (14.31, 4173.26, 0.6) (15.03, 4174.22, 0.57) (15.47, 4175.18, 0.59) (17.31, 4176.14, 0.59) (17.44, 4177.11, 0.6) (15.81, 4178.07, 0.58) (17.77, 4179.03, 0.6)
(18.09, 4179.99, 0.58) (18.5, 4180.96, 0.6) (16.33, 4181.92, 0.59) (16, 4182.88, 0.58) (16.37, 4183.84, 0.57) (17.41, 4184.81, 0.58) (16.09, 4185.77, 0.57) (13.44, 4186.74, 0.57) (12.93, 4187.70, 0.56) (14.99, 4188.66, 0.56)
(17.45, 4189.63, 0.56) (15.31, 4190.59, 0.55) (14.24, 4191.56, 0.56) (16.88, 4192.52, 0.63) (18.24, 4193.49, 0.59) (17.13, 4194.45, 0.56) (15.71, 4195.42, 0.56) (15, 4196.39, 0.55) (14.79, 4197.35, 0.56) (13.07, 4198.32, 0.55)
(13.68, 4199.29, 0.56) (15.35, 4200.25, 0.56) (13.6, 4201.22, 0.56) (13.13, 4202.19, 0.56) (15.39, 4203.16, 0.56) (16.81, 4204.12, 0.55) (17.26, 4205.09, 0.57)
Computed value -4.6 AA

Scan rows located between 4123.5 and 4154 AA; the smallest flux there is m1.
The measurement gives 10.31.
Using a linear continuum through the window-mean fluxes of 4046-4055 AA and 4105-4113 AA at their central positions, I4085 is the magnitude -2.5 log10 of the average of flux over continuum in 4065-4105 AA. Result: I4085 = 0.04 mag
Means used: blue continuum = 14.9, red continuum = 17.1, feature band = 15.7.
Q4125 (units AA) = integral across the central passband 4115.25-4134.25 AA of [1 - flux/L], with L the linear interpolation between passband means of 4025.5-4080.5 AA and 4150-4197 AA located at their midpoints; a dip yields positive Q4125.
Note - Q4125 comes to -1.7 AA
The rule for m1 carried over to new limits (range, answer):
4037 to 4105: 6.791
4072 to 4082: 12.59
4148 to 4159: 14.87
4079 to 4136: 11.4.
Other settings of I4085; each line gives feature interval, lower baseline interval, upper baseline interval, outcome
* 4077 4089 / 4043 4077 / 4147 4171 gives -0.15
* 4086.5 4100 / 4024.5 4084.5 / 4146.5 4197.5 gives -0.14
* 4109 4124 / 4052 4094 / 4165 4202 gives -0.14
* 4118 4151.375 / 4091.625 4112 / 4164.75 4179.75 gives -0.02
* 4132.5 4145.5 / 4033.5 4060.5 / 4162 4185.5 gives 0.04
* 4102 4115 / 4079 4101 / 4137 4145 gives -0.01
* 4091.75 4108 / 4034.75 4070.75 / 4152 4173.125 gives -0.01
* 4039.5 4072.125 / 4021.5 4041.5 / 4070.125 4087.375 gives 0.08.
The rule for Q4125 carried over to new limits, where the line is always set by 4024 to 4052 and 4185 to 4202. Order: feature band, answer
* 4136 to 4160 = -1.6 AA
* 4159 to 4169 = -1.2 AA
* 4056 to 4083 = 0.4 AA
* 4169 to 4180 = -0.7 AA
